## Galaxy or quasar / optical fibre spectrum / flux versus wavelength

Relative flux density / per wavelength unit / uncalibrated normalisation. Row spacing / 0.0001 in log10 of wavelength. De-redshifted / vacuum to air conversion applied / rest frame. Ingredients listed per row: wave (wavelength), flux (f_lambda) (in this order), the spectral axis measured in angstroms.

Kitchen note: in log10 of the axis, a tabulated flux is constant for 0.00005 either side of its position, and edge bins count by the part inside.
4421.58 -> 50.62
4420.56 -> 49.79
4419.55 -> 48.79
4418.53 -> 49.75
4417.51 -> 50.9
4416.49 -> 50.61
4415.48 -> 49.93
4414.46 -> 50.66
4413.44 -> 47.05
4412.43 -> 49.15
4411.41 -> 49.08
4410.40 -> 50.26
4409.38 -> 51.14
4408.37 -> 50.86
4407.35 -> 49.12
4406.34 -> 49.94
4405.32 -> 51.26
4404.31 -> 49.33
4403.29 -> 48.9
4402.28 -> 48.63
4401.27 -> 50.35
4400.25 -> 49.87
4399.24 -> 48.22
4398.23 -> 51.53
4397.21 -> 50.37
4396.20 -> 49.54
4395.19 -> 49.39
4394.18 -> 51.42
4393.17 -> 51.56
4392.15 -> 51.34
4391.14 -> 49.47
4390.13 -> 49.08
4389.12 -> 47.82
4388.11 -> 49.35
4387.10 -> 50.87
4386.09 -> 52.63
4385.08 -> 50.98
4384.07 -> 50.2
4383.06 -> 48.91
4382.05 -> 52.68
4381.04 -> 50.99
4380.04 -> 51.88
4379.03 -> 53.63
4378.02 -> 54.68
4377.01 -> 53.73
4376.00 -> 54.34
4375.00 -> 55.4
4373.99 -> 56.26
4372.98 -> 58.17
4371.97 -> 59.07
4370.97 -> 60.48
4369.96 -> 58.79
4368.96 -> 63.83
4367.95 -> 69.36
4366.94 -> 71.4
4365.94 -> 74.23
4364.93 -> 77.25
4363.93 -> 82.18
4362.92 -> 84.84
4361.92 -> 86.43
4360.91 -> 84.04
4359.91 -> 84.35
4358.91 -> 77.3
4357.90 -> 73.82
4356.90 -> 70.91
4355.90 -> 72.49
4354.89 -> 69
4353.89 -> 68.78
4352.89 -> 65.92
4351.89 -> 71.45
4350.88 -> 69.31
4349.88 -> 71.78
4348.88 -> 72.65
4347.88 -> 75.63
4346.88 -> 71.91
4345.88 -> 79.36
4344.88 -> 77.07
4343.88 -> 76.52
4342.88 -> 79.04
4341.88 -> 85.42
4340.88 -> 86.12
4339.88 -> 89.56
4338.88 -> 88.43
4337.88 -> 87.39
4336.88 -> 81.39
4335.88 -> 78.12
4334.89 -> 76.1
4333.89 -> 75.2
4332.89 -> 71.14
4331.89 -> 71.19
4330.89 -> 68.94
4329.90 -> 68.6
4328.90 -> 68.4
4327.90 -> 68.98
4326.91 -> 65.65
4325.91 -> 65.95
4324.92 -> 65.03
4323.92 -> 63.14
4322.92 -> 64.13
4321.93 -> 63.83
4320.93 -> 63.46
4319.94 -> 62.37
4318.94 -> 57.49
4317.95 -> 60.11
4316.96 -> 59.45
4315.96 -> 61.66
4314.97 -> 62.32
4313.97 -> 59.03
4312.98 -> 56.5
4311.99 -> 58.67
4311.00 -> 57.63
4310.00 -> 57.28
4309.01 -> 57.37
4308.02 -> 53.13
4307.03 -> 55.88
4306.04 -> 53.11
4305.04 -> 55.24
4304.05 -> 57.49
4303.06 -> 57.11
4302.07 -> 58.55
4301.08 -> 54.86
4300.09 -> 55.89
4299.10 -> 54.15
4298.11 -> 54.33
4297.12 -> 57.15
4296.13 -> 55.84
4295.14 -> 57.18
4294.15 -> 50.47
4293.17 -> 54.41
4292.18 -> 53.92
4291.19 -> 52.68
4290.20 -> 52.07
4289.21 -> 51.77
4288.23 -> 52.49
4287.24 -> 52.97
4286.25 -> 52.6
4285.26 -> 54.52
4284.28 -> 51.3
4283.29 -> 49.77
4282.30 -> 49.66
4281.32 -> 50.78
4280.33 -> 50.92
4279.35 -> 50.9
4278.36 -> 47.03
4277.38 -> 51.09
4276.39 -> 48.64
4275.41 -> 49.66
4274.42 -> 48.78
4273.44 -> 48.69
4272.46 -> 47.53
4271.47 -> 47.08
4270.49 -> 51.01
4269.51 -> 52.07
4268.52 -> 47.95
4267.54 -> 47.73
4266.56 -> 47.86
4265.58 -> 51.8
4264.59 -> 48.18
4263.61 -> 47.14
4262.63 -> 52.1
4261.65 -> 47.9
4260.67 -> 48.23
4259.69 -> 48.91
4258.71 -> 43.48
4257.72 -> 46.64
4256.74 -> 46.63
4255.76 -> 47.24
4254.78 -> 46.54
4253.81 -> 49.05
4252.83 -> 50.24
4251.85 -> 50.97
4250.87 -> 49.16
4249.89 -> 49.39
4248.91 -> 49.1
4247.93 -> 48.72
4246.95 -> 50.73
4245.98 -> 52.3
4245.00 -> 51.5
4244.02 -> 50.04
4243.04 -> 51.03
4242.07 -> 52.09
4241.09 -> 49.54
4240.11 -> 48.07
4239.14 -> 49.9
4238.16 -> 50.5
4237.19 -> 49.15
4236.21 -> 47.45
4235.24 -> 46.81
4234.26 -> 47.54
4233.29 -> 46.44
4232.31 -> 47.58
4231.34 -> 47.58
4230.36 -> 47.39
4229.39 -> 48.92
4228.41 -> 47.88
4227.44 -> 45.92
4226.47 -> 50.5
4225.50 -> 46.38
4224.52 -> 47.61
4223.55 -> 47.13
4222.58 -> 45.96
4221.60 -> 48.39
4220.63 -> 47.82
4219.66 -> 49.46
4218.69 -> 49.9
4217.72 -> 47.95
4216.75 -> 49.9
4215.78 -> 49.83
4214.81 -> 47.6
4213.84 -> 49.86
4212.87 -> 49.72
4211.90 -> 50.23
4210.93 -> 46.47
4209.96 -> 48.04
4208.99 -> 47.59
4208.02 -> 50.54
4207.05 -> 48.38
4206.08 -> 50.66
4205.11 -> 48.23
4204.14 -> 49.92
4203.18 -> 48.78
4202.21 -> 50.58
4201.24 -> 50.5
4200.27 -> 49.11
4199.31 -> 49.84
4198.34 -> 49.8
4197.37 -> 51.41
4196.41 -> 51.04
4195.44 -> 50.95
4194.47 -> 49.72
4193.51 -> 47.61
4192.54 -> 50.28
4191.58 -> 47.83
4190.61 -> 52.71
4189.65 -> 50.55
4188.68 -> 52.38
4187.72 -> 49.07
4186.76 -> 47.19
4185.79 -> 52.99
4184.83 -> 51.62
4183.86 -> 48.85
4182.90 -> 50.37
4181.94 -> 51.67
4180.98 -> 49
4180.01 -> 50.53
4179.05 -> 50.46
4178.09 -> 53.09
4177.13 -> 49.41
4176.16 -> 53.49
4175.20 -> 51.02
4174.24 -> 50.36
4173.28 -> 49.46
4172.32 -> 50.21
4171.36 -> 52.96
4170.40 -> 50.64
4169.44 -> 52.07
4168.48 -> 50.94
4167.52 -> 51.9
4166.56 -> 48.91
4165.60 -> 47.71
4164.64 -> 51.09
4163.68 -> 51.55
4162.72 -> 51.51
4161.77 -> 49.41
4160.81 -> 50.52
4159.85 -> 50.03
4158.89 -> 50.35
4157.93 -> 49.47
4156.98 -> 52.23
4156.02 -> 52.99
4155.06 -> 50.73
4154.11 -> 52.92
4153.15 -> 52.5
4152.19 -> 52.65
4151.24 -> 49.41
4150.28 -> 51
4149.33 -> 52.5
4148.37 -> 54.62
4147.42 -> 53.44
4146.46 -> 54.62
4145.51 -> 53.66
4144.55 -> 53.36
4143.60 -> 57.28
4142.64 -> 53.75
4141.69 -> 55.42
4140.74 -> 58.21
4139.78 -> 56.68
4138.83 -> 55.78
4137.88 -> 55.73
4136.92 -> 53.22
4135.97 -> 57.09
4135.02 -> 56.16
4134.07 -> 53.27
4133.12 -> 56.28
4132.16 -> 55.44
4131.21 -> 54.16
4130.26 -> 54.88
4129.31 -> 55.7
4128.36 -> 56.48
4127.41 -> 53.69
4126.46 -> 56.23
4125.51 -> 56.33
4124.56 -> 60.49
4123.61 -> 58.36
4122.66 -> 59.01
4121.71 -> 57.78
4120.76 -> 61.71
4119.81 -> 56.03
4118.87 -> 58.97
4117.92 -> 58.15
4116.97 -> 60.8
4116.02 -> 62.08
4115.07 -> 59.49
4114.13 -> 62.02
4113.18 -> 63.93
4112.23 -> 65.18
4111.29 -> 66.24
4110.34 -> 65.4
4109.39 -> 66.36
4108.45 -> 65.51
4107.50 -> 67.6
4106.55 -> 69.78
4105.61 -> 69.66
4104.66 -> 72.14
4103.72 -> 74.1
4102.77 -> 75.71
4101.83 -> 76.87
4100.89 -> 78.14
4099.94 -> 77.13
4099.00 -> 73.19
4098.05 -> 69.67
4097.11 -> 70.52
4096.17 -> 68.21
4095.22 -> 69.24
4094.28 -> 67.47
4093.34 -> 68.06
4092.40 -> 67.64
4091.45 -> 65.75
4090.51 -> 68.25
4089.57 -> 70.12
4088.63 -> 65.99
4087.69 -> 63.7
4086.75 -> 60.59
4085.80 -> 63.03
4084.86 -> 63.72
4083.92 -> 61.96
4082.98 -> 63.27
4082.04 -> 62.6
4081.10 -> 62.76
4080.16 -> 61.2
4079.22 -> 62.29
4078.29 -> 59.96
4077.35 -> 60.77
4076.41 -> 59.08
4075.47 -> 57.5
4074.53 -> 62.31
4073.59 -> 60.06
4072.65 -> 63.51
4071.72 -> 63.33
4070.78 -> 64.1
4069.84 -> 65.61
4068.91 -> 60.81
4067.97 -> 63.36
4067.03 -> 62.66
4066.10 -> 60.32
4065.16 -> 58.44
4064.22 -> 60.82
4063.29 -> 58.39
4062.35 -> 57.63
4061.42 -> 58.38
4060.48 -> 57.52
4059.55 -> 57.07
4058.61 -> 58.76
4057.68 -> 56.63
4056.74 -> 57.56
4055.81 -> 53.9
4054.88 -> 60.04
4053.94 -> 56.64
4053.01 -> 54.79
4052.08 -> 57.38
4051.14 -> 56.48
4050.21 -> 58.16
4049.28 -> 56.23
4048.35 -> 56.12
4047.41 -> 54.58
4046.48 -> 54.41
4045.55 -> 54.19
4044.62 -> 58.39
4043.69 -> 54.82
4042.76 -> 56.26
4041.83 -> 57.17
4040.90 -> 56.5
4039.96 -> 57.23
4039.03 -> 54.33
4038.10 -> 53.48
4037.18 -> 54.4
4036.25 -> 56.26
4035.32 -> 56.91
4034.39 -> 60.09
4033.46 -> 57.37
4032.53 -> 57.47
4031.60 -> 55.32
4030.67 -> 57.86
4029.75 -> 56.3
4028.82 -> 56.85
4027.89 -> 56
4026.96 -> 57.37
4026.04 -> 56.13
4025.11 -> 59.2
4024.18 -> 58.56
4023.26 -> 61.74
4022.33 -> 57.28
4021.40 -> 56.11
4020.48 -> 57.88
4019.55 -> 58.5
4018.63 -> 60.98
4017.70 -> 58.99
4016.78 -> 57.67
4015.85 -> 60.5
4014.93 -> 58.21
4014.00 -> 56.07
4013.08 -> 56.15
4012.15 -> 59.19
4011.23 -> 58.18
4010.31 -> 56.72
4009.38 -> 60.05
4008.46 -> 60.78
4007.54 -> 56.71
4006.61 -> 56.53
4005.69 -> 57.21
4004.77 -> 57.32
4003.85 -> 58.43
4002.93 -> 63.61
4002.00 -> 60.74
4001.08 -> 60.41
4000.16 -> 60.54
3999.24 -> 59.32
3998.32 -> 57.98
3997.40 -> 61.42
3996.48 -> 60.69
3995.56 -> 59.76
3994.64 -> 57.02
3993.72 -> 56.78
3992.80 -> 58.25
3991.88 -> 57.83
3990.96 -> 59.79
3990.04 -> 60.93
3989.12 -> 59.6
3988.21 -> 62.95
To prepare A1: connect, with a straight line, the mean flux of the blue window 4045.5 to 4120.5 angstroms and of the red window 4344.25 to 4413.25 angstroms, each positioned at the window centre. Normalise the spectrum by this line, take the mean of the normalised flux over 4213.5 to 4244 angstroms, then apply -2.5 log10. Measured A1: 0.26 mag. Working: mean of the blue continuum 63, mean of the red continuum 60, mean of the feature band 48.5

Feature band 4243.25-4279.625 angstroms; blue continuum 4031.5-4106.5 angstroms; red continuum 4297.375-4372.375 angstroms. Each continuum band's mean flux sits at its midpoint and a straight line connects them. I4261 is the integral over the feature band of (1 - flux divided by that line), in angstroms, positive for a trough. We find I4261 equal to 9.6 angstroms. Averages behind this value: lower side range 61.8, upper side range 68.5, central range 49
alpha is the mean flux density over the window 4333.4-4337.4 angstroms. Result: 77.8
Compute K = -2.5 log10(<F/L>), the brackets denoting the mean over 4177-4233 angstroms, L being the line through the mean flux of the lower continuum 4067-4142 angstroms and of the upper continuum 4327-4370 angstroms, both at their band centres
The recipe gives 0.35 mag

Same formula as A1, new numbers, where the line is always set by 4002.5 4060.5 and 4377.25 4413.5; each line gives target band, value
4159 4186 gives 0.08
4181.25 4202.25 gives 0.08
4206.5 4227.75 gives 0.11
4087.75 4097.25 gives -0.21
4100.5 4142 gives -0.10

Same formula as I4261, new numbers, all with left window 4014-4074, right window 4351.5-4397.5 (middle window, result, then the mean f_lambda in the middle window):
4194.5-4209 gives 2.4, 49.9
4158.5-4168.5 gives 1.5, 50.3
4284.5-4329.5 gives 2.0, 57.9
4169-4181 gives 1.7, 51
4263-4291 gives 4.7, 50.1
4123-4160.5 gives 3.0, 54.3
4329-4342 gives -3.8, 78.5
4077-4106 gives -4.5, 67.6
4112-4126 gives -0.3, 59.9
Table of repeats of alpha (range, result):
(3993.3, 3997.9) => 59.2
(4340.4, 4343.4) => 83.5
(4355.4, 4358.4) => 72.6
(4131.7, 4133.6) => 55.7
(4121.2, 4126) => 58.4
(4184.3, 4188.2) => 50.2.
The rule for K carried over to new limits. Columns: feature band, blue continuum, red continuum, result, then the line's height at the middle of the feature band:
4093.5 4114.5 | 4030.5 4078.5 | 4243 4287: -0.24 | 56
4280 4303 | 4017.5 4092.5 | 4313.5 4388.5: 0.23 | 66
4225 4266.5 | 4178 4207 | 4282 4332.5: 0.11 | 53.9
